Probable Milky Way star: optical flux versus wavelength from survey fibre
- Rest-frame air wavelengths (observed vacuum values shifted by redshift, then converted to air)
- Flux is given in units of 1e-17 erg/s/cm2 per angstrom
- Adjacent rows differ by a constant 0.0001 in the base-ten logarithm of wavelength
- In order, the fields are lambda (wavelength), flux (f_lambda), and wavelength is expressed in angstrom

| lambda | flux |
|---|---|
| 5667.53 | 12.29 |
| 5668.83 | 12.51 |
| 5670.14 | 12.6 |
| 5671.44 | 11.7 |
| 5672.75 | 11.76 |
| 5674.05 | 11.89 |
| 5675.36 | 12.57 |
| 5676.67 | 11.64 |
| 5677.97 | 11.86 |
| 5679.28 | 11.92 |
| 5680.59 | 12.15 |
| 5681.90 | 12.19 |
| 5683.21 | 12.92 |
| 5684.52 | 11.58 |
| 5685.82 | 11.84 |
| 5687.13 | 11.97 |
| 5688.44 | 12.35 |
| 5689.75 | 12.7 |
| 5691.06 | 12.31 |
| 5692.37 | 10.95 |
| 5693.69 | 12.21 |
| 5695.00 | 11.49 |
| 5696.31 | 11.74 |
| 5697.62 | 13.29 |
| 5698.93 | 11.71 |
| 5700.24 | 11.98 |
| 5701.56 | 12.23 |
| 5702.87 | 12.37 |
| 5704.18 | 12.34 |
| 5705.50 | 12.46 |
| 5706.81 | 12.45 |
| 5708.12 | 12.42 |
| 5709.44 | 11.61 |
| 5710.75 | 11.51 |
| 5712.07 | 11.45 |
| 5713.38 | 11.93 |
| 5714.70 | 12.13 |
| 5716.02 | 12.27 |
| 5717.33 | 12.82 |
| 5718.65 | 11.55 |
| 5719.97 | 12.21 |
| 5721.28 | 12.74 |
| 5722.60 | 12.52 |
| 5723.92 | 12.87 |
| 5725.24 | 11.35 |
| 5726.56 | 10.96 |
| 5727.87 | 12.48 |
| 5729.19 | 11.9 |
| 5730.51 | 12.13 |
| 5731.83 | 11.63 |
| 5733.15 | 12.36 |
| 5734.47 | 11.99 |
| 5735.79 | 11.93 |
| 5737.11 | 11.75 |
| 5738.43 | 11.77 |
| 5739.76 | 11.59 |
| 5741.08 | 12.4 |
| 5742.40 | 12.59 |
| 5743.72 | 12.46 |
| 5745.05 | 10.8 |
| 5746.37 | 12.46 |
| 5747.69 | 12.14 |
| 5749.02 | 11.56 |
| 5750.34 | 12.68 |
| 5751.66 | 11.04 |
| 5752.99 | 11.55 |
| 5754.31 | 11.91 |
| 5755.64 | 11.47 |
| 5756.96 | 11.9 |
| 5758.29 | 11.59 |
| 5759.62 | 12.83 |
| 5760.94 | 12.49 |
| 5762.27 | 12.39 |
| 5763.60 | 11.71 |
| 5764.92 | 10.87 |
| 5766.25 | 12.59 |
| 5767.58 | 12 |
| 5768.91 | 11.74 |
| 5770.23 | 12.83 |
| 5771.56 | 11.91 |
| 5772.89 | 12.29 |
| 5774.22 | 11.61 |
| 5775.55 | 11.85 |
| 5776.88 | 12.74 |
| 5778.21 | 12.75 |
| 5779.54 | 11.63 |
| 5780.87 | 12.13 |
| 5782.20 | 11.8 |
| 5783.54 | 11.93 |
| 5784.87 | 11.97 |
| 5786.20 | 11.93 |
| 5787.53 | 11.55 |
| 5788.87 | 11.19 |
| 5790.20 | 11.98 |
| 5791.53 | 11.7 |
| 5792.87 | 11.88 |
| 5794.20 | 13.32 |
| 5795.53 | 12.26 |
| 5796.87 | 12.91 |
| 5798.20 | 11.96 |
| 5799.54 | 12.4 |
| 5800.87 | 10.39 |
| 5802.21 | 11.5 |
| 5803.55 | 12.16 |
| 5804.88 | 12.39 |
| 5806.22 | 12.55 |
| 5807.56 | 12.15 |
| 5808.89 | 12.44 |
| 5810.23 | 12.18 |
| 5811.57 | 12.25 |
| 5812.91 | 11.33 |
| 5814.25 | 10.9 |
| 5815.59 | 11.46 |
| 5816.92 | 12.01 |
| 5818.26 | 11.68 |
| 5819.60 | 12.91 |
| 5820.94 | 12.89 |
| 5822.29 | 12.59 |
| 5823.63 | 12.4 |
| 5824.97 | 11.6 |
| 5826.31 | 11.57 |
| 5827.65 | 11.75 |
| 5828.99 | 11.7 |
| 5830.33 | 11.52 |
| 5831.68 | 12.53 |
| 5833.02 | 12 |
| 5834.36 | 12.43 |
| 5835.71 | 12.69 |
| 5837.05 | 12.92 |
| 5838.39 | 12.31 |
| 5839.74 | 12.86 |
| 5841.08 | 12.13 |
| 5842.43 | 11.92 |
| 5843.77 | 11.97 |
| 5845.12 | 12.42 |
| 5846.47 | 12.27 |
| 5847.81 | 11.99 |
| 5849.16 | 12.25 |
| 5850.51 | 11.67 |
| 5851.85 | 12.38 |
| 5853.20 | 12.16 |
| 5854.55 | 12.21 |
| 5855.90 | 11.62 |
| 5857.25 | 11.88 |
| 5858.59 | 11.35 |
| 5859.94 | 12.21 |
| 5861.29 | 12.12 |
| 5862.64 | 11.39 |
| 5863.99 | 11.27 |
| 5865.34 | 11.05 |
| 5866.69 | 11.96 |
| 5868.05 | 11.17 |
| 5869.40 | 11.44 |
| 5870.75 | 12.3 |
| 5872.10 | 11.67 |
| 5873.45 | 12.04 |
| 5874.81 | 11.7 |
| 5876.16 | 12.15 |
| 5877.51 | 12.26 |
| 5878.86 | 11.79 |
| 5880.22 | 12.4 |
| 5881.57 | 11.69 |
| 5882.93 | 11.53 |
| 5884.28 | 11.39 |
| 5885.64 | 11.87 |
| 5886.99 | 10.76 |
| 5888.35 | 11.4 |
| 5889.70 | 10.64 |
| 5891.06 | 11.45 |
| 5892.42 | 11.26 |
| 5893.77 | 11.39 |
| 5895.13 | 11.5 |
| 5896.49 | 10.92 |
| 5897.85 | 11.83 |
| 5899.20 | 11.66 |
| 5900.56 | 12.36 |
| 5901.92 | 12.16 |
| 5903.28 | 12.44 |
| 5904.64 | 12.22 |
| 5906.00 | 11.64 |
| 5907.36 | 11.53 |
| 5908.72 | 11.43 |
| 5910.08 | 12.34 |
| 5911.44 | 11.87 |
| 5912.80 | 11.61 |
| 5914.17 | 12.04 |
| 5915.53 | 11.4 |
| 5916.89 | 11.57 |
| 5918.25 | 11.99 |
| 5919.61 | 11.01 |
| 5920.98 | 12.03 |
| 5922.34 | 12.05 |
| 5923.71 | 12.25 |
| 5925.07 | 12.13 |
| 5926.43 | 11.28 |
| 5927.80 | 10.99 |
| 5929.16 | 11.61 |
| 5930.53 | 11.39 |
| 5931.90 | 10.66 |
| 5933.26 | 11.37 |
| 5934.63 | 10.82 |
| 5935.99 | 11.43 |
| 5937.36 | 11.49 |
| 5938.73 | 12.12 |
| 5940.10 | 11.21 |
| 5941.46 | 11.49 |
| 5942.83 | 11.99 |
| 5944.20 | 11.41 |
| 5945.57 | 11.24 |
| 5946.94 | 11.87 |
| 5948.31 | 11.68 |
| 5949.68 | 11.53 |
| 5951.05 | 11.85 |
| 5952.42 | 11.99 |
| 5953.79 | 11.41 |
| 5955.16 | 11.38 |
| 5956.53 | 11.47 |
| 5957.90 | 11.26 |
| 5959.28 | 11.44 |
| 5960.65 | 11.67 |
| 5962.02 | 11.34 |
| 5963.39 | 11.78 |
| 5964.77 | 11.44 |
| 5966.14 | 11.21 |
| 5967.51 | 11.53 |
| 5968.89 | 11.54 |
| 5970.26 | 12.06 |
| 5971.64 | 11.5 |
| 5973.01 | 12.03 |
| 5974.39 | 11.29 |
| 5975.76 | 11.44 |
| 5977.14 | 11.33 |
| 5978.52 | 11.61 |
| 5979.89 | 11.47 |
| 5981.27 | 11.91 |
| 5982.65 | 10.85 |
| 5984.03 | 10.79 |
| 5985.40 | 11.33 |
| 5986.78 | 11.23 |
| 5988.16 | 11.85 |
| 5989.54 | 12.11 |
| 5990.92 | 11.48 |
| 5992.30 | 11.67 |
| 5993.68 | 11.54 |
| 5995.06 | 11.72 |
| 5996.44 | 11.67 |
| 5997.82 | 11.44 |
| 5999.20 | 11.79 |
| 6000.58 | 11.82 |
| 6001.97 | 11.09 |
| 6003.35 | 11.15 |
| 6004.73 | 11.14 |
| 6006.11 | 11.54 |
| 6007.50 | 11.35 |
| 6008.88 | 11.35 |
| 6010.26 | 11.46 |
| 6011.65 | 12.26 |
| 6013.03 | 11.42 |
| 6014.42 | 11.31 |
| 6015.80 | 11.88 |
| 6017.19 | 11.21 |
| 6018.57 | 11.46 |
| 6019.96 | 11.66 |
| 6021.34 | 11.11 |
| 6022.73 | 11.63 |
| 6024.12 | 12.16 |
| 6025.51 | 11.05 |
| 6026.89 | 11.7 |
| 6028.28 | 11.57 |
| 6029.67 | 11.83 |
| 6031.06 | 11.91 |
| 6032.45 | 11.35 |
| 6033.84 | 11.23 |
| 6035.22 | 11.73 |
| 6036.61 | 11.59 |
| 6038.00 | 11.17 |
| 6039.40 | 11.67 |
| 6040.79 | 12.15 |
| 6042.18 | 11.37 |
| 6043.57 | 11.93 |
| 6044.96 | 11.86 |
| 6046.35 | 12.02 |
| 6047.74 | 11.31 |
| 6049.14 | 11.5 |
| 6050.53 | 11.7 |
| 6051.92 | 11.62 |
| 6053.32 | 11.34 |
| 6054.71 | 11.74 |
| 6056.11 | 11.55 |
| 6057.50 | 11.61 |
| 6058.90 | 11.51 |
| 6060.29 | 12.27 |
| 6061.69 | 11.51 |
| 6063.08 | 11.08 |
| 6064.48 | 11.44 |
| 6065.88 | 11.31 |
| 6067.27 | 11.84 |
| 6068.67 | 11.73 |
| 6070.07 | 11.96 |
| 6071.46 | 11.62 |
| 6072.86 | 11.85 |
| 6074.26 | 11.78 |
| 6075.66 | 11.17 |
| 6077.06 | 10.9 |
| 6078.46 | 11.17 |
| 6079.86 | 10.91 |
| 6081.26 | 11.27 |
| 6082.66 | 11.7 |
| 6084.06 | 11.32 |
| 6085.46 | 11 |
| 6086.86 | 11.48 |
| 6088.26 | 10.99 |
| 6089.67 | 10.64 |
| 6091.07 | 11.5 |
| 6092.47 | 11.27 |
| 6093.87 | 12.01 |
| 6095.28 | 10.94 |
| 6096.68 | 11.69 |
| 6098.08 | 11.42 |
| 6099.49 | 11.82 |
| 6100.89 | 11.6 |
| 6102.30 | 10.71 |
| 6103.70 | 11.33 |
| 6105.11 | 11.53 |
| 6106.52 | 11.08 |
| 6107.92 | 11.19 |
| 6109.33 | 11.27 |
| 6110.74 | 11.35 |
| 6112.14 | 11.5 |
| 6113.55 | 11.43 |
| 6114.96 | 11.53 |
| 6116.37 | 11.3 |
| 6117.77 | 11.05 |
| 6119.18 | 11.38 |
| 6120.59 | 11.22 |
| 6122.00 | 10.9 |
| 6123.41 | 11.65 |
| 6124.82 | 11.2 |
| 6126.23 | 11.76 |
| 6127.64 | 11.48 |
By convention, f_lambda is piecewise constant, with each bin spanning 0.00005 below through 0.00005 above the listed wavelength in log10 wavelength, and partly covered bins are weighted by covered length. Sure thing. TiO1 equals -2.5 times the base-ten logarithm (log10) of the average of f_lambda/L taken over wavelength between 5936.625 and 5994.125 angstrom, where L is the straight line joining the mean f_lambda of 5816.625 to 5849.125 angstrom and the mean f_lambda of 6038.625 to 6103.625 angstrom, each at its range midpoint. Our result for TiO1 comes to 0.03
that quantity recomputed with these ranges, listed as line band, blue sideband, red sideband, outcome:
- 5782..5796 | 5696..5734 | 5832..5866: 0.01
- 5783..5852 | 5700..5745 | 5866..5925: -0.02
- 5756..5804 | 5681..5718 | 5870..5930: -0.01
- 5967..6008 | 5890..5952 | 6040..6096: 0.01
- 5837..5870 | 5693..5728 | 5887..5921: -0.02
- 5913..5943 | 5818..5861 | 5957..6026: 0.02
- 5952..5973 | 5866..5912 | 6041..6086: 0.01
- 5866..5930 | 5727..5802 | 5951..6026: 0.00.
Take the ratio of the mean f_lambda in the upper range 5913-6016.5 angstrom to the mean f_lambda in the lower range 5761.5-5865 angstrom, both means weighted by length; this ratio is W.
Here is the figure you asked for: 1.0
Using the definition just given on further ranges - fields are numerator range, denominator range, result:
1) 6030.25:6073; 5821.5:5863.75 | 0.96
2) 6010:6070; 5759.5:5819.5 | 0.97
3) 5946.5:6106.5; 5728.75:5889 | 0.96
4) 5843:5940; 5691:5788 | 0.97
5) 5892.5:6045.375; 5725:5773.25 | 0.97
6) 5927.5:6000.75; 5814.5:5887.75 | 0.96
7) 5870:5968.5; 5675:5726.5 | 0.96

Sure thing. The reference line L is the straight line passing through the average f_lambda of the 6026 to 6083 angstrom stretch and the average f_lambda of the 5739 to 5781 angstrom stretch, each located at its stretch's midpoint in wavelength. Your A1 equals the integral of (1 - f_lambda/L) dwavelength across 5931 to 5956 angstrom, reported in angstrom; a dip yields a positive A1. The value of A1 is 0.5 angstrom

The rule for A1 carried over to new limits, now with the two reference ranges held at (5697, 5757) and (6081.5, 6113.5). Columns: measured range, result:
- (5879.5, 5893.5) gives 0.4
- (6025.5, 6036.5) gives -0.1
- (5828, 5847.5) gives -0.7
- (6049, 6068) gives -0.3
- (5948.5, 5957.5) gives 0.0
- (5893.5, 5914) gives -0.2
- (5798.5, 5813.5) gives -0.1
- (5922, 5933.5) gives 0.1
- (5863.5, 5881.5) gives 0.0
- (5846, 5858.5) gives -0.2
